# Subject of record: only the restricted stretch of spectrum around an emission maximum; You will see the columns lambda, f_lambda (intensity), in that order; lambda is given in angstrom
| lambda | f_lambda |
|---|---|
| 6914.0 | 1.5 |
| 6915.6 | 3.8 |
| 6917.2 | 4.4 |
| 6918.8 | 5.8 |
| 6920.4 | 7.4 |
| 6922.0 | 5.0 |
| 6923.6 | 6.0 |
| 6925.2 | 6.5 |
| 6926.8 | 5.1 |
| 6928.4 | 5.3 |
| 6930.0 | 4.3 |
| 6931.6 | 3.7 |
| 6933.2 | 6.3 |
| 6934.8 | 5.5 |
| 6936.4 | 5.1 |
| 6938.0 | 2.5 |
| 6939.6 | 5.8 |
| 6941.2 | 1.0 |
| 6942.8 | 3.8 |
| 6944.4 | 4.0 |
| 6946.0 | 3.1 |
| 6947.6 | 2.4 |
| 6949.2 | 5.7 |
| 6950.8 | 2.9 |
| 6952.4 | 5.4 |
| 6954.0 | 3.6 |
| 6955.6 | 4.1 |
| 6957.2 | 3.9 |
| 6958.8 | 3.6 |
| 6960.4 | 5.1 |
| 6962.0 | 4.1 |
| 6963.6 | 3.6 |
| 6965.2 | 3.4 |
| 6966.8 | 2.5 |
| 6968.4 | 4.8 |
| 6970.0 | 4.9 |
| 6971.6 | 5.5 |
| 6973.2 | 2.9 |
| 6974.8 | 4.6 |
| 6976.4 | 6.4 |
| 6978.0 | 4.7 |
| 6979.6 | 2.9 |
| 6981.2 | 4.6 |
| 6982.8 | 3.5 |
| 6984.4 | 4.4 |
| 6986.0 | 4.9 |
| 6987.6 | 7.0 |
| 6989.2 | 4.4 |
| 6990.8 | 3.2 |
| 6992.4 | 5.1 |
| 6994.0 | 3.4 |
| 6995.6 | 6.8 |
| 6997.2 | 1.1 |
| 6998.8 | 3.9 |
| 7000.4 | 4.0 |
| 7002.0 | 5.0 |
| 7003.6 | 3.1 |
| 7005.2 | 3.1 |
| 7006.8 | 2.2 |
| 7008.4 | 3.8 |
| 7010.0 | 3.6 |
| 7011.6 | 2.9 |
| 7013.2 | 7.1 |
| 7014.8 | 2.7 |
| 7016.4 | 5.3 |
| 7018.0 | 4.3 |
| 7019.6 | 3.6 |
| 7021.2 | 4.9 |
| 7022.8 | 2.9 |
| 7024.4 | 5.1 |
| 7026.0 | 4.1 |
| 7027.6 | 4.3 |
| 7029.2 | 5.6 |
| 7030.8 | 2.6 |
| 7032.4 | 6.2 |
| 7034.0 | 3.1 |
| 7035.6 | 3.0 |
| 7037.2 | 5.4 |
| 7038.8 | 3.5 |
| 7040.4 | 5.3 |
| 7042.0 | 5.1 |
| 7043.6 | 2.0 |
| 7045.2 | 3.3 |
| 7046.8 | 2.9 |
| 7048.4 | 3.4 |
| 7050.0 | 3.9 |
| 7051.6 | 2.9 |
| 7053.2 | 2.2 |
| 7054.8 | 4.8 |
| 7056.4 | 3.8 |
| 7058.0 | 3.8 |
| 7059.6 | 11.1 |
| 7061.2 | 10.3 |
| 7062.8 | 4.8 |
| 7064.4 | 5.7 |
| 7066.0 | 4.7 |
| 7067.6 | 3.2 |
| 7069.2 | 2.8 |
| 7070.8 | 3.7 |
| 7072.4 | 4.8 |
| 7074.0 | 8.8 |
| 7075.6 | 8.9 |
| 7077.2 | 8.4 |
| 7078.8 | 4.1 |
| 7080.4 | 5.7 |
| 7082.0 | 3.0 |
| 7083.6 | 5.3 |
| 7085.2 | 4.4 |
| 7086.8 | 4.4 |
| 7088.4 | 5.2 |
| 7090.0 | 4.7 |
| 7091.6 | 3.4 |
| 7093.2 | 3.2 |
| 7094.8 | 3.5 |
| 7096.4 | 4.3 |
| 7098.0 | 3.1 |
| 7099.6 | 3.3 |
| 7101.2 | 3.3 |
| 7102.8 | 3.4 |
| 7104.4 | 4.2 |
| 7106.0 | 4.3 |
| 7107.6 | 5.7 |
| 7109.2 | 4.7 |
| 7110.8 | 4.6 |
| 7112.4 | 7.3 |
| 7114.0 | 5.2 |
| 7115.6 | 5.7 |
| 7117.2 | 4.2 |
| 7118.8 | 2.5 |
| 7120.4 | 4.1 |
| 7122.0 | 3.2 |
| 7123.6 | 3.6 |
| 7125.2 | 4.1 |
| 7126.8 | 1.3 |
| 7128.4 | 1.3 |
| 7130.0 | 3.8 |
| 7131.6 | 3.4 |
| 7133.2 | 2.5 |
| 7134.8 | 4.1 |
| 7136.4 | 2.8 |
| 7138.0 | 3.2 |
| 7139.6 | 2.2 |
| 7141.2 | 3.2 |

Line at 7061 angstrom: [S II] 6716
